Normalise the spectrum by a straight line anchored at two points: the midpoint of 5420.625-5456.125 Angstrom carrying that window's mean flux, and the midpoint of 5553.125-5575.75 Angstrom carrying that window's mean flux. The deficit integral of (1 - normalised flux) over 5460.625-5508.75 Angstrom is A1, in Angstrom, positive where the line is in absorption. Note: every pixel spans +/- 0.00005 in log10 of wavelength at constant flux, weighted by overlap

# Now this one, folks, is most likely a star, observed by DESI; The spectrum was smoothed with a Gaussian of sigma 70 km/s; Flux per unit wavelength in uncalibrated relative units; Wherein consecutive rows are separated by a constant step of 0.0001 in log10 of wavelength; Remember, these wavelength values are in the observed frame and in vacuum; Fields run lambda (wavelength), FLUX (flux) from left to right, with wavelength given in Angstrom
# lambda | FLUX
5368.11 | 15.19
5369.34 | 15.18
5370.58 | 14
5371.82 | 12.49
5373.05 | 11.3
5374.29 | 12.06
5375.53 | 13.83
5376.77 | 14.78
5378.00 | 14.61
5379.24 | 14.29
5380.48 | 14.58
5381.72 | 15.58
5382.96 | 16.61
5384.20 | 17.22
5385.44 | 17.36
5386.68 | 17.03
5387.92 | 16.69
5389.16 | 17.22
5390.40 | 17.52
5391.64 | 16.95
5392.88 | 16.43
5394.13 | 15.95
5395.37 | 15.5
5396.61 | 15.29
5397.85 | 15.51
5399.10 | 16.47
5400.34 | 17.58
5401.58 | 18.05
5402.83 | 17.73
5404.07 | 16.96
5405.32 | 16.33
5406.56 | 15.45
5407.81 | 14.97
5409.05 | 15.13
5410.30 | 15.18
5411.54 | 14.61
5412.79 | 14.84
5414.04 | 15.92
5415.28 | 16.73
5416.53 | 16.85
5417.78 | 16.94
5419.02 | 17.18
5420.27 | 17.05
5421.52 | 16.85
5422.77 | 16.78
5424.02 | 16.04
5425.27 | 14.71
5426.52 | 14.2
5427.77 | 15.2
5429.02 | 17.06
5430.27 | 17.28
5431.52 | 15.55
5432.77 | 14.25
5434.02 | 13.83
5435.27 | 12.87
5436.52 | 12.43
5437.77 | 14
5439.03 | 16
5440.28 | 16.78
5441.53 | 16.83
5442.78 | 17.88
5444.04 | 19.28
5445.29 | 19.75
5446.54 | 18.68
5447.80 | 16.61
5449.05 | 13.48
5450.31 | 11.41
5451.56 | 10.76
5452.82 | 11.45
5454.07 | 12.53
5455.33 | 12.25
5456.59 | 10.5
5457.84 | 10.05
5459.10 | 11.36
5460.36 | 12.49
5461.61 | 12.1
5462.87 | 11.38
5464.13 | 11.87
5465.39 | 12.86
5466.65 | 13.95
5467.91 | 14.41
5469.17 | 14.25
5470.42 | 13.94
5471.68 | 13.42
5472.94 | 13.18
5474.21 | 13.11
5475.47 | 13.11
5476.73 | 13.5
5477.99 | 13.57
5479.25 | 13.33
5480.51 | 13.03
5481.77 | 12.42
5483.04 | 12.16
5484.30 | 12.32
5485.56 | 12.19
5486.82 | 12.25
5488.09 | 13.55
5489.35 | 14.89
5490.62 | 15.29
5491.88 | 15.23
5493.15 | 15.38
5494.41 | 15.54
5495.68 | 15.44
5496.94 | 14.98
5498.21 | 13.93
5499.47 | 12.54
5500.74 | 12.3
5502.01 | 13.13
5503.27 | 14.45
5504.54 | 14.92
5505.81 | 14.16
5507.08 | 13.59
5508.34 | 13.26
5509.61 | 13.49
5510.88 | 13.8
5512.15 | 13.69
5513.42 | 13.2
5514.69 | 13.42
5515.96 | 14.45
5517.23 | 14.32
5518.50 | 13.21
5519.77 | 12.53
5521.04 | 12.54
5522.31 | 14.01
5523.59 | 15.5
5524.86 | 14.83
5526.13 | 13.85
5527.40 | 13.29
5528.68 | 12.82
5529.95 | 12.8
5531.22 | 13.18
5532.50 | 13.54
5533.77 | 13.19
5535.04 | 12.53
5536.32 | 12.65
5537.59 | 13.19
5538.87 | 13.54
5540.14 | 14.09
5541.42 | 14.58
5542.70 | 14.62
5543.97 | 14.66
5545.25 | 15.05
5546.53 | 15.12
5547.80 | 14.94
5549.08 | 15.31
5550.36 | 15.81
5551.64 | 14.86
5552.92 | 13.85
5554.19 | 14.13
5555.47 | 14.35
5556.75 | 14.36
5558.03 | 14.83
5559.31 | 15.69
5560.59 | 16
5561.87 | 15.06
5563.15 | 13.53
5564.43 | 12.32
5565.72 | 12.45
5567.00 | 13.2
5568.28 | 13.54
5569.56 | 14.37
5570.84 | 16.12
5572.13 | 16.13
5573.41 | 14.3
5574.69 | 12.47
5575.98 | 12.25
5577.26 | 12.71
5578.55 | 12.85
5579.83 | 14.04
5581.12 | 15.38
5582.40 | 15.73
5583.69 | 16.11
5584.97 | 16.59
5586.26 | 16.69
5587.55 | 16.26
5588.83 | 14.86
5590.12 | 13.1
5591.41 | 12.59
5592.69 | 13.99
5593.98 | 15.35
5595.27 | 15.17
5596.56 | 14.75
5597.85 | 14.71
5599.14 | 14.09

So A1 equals 4.1 Angstrom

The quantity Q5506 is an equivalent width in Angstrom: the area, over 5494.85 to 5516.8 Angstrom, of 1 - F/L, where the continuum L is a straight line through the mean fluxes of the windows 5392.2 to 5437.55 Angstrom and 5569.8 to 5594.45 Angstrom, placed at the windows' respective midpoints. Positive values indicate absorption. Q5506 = 1.9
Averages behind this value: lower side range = 15.8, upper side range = 14.6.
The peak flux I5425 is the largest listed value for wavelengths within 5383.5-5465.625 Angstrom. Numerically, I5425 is 19.75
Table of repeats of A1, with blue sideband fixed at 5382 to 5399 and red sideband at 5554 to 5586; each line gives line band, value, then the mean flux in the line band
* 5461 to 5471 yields 1.62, 13.1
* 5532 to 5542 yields 0.92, 13.4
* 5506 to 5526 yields 1.71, 13.7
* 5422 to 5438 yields 1.08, 15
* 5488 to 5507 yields 1.08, 14.4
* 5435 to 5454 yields 0.85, 15.2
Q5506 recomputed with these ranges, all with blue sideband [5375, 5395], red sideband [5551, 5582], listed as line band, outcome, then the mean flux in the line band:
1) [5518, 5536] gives 1.4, 13.4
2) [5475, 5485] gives 1.4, 12.9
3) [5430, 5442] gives 0.5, 14.9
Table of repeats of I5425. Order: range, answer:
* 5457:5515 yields 15.54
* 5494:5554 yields 15.81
